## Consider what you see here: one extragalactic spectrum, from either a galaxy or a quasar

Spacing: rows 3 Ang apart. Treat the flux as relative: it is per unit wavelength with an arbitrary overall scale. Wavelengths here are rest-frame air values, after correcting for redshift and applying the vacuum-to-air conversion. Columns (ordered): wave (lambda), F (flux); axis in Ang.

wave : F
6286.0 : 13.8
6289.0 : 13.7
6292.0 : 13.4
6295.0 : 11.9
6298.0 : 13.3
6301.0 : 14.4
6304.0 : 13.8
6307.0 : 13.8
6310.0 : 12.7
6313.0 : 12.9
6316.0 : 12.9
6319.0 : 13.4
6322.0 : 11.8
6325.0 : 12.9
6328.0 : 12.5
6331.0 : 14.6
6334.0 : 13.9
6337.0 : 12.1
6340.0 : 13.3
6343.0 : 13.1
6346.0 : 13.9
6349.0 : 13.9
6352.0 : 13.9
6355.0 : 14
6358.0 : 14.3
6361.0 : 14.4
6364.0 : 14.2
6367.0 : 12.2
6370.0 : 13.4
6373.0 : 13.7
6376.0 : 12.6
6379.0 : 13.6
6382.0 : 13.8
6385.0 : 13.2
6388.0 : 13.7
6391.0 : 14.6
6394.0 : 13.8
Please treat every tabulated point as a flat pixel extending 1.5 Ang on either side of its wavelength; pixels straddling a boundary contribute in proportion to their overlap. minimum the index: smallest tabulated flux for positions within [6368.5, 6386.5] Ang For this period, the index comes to 12.6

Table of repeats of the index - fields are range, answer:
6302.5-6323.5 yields 11.8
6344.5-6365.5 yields 13.9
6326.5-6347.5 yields 12.1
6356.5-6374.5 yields 12.2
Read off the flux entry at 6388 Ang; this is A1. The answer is 13.7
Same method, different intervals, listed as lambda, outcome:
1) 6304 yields 13.8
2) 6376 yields 12.6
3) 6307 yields 13.8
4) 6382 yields 13.8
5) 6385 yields 13.2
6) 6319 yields 13.4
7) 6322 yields 11.8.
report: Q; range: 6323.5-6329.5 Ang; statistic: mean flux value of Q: 12.7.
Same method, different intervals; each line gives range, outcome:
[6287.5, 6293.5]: 13.5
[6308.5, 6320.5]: 13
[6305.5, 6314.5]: 13.1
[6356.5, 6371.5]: 13.7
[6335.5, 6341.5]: 12.7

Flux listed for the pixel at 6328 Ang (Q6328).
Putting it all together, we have 12.5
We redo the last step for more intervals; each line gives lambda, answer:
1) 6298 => 13.3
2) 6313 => 12.9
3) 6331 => 14.6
